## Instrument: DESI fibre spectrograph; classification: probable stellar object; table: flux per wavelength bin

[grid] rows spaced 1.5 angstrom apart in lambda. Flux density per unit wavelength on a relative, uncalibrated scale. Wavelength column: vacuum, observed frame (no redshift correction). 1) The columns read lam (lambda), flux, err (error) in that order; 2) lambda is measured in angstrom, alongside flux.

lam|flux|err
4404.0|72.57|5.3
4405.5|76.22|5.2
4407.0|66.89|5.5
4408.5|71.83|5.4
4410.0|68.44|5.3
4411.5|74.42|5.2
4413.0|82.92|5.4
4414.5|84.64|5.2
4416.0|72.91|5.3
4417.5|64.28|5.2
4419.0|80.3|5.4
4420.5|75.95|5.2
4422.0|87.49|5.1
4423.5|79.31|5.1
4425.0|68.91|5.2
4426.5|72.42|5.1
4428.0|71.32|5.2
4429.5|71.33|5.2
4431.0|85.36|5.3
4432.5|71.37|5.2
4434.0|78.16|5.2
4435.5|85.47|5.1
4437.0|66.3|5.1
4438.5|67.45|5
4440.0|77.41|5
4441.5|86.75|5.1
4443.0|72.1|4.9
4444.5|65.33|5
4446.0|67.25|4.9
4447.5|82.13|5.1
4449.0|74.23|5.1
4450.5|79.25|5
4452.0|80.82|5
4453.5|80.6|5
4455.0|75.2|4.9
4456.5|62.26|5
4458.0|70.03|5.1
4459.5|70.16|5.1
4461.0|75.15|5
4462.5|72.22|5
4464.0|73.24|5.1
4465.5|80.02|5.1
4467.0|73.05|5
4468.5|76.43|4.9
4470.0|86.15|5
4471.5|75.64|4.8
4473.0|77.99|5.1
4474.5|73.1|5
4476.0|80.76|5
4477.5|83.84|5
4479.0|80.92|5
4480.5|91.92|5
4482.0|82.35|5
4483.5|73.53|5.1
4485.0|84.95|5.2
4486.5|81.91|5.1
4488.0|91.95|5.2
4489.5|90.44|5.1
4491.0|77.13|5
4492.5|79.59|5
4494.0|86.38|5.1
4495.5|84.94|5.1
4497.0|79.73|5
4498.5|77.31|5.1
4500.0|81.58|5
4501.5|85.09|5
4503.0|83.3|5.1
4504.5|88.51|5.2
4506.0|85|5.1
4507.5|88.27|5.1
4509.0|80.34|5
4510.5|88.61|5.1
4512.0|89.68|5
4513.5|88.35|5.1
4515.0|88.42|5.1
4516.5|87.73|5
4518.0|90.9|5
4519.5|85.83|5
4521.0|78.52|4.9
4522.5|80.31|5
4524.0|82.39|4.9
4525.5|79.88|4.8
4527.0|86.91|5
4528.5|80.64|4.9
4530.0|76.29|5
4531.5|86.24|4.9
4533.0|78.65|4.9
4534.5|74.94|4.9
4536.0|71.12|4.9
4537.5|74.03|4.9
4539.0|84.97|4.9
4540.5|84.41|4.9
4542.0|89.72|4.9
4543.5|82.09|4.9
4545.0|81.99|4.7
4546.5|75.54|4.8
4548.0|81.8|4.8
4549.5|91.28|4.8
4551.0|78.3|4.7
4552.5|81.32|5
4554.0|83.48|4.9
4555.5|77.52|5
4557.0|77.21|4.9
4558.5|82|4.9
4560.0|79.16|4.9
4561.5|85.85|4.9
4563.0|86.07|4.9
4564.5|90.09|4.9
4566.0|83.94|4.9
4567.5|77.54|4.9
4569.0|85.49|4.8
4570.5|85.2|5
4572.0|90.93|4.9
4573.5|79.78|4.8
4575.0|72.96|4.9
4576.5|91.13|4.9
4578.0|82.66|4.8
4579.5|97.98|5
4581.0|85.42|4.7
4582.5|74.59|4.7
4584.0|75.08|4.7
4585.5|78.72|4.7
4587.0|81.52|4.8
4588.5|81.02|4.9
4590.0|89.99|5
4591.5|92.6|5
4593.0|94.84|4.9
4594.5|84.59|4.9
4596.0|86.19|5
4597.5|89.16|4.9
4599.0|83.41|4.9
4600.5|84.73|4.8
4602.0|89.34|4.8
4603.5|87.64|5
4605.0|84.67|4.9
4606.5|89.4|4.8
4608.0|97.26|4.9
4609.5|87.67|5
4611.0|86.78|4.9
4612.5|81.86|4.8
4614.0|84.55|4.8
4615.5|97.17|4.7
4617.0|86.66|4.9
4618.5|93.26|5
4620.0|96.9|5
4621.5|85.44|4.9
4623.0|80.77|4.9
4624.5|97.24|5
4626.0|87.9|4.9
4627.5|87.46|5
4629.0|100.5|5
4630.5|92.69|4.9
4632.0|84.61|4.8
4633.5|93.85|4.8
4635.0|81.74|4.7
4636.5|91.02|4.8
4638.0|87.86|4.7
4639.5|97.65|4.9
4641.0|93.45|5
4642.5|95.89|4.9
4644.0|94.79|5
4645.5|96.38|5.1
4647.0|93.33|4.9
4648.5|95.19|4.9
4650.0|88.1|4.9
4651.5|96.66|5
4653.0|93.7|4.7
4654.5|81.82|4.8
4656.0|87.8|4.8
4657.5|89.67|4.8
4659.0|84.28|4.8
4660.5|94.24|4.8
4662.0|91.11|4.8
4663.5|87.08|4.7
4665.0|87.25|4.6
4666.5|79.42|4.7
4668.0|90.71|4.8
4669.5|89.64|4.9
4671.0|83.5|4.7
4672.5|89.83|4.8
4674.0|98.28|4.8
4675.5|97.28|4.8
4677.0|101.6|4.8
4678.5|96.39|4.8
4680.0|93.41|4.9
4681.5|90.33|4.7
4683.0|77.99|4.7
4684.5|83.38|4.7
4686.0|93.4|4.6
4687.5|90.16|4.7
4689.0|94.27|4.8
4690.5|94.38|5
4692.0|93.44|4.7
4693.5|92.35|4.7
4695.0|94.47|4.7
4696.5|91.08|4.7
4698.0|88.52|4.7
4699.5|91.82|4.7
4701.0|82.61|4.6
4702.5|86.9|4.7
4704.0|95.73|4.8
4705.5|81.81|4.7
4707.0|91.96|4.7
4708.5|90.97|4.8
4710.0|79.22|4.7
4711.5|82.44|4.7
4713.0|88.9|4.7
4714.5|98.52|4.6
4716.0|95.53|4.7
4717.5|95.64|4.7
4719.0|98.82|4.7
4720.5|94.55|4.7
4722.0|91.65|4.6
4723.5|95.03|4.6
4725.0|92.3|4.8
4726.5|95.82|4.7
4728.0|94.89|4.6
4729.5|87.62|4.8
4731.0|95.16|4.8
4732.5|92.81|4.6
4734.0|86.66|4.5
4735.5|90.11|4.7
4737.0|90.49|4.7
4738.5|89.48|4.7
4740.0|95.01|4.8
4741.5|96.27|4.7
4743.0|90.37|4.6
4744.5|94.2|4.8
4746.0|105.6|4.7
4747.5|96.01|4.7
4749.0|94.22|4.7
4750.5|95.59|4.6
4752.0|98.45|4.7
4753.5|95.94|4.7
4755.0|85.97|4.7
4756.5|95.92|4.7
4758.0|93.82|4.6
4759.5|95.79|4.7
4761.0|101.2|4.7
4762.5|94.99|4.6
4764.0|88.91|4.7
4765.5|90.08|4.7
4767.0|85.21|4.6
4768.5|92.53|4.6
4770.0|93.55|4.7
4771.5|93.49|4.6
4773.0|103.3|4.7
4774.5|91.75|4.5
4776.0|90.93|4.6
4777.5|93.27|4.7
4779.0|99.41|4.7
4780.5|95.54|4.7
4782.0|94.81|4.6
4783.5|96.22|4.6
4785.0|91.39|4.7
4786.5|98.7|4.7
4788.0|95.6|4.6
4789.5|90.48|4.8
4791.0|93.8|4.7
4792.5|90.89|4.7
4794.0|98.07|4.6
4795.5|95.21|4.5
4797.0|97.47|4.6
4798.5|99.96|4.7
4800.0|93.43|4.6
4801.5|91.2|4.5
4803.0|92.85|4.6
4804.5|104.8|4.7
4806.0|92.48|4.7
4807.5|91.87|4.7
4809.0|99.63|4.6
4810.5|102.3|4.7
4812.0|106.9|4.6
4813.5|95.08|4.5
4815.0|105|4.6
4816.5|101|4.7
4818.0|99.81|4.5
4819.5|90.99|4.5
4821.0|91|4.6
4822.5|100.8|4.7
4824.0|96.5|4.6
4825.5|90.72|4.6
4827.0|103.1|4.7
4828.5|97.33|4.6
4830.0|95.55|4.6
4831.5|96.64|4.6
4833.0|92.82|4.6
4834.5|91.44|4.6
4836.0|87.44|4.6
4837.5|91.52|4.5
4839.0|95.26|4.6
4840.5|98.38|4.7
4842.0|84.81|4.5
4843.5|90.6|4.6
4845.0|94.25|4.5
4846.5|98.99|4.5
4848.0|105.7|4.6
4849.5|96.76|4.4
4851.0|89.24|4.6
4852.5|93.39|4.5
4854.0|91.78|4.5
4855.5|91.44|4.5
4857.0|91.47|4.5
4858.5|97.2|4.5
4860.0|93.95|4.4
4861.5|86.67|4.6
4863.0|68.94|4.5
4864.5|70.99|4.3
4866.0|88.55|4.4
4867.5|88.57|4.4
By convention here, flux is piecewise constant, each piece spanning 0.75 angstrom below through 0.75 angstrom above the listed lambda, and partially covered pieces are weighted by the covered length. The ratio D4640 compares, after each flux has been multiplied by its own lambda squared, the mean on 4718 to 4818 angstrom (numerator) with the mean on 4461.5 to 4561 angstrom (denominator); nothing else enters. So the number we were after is 1.29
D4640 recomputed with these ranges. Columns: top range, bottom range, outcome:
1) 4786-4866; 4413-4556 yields 1.37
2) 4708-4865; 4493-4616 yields 1.23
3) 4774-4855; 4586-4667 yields 1.16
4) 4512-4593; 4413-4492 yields 1.12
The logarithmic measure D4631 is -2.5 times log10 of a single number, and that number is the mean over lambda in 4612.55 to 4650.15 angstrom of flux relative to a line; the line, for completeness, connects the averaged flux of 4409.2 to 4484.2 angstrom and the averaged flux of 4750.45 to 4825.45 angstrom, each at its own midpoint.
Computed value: -0.06 mag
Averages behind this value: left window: 76.2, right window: 95.4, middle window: 91.3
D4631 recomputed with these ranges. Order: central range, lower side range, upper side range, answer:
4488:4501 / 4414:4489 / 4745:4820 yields -0.05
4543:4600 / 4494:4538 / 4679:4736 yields 0.02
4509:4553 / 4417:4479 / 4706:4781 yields -0.03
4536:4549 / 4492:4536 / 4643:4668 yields 0.04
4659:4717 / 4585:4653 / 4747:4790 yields 0.02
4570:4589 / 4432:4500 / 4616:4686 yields 0.04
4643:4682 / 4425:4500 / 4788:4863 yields -0.05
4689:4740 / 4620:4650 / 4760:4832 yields 0.03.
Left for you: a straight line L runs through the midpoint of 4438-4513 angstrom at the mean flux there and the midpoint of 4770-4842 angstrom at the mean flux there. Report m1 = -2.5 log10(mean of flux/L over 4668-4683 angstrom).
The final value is -0.04 mag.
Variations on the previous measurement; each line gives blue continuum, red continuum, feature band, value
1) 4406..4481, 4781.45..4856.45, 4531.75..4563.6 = 0.002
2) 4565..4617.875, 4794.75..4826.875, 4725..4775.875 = 0.005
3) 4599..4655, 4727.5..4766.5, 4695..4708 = 0.038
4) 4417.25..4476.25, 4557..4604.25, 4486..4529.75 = -0.063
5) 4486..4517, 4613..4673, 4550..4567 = 0.061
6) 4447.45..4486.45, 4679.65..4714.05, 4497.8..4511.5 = -0.065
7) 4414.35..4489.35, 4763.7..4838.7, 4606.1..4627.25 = -0.048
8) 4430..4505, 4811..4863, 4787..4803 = -0.019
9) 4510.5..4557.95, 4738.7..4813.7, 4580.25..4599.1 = 0.011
